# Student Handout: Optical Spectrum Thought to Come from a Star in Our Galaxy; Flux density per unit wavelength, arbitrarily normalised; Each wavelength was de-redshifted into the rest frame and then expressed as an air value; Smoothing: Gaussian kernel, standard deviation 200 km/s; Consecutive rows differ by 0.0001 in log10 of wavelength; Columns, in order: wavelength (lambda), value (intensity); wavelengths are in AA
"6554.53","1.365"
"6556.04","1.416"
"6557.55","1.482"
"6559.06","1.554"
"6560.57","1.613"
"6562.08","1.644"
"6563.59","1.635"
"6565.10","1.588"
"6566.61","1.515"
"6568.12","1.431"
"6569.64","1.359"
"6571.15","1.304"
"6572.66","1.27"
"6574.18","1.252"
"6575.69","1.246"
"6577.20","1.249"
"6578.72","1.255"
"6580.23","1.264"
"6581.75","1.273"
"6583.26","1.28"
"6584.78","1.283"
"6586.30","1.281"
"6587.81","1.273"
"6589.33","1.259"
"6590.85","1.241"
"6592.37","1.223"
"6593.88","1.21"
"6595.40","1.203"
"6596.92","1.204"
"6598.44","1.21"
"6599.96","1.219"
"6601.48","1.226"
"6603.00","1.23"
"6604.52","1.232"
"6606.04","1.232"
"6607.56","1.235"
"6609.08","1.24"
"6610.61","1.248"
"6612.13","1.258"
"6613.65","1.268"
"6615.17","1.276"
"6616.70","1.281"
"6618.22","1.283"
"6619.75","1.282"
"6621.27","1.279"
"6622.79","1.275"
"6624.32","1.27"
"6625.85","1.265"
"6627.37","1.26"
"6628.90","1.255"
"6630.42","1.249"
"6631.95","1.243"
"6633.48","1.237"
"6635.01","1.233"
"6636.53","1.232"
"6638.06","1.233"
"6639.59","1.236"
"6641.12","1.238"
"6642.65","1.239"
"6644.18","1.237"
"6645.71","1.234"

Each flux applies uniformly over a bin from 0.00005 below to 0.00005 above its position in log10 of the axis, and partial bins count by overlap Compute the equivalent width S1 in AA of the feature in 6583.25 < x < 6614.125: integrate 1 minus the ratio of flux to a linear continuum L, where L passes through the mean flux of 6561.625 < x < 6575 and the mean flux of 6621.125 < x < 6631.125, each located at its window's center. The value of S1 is 2.46 AA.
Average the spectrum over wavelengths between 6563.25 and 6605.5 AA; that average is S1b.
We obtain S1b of 1.29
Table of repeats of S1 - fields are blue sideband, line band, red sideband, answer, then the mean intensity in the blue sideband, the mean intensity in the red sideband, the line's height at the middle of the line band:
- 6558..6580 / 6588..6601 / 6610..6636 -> 1.2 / 1.42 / 1.26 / 1.35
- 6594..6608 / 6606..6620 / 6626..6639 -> -0.4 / 1.22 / 1.24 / 1.23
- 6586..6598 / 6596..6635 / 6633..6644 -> -0.5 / 1.23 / 1.24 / 1.24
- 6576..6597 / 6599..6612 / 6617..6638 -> 0.2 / 1.25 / 1.26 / 1.25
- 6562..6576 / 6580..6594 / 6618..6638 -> 1.1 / 1.42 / 1.26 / 1.37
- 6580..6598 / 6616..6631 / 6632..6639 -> -0.4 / 1.25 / 1.23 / 1.24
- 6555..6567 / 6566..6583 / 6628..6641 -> 2.1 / 1.55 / 1.24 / 1.5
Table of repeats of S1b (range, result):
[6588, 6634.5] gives 1.25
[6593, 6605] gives 1.22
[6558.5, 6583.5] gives 1.4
